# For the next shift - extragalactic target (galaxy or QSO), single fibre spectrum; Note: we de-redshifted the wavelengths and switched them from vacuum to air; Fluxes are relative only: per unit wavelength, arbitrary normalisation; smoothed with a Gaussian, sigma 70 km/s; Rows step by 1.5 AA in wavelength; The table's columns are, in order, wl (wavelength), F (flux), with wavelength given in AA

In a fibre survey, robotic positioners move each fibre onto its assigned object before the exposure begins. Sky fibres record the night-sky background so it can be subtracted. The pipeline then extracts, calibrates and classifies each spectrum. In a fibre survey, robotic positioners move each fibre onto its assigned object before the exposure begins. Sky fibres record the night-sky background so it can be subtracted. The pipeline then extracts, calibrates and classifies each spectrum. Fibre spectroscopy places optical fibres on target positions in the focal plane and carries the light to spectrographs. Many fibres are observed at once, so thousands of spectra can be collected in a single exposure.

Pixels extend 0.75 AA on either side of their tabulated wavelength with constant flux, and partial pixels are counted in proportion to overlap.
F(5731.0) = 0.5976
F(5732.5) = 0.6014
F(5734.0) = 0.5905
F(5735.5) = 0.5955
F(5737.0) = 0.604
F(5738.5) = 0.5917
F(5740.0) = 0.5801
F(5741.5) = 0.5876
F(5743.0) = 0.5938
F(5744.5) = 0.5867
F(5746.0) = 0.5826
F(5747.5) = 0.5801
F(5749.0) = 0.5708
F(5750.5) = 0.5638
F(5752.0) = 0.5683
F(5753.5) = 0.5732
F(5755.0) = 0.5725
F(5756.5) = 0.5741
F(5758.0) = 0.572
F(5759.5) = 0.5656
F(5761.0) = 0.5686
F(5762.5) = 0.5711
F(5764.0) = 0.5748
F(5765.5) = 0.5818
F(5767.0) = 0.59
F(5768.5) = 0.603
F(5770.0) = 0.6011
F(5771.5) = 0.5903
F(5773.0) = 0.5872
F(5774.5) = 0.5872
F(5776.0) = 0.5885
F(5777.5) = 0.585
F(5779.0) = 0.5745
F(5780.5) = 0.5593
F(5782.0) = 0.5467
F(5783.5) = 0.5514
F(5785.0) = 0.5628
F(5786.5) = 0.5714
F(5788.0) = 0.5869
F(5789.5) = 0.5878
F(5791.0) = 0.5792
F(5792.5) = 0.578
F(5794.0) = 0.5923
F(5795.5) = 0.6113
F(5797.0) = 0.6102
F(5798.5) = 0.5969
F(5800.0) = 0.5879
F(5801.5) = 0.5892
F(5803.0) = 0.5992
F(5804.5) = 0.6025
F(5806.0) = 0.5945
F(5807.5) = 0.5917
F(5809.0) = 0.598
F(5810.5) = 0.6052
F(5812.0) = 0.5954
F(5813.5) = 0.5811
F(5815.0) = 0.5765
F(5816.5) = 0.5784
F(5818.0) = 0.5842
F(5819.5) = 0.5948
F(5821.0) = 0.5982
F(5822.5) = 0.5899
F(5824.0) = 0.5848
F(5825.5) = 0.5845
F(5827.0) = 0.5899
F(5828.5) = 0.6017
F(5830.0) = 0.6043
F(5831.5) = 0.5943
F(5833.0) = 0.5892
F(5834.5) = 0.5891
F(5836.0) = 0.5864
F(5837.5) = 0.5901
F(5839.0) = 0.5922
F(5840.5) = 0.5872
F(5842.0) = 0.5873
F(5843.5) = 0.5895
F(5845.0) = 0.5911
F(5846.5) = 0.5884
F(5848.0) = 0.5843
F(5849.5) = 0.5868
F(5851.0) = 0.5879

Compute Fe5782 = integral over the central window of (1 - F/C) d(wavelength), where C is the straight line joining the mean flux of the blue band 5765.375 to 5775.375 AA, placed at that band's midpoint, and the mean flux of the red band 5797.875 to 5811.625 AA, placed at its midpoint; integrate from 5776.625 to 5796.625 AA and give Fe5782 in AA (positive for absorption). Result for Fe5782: 0.6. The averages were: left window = 0.592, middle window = 0.577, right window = 0.596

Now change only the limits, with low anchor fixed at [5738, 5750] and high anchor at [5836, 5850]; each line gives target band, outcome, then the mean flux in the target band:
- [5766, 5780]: -0.1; 0.589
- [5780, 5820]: 0.0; 0.586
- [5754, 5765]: 0.2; 0.572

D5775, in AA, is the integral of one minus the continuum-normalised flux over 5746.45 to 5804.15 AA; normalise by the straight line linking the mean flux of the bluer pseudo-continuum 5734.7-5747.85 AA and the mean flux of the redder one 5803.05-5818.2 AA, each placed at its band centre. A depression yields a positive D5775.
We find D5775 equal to 1.0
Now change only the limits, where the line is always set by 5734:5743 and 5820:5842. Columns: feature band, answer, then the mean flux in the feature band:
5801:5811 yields -0.10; 0.597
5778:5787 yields 0.46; 0.561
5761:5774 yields 0.12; 0.586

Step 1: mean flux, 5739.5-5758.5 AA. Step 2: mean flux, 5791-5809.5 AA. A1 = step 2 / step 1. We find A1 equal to 1.03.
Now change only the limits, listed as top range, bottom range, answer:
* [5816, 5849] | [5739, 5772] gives 1.02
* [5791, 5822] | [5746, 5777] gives 1.02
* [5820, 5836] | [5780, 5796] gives 1.03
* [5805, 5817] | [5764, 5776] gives 1.00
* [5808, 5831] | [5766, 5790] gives 1.02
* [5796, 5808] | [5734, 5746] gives 1.01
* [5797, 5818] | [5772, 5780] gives 1.01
